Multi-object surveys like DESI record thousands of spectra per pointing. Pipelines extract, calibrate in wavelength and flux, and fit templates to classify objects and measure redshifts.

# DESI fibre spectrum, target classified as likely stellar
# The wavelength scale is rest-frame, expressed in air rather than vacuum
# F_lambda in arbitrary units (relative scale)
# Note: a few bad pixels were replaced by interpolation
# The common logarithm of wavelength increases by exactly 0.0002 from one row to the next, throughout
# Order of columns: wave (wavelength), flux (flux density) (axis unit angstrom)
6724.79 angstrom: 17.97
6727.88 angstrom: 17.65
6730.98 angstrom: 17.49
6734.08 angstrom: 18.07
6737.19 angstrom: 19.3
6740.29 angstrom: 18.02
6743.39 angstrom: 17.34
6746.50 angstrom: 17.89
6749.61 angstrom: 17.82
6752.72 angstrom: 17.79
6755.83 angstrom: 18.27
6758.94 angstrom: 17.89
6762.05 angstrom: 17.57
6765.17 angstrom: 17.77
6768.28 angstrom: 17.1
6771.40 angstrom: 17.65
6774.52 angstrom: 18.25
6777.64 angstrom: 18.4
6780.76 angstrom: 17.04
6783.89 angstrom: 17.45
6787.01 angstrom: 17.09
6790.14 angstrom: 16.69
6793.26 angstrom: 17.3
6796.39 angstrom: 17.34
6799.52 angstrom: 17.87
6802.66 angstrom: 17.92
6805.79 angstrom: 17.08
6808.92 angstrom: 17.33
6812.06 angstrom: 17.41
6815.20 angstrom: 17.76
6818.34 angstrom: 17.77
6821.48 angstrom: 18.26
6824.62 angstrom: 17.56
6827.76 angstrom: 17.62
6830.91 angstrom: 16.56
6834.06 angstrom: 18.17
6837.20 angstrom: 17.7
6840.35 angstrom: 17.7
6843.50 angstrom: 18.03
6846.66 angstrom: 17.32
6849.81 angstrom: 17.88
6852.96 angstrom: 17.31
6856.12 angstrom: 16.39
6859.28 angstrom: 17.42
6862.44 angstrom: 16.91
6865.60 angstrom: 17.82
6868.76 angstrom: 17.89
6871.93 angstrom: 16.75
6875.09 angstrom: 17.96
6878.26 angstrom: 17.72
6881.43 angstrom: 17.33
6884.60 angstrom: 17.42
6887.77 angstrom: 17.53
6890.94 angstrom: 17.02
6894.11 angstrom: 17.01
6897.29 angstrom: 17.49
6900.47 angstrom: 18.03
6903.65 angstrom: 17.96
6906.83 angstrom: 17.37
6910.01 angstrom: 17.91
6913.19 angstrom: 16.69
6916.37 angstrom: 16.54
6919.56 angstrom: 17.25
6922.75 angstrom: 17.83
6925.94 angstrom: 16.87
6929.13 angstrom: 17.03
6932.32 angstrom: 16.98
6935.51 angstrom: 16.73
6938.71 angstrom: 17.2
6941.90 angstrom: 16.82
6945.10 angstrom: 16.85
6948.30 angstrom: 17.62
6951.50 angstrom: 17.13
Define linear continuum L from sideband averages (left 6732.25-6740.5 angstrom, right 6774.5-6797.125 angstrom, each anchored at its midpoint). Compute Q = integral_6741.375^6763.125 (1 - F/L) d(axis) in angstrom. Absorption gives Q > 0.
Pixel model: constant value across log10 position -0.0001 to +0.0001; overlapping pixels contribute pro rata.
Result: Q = 0.4 angstrom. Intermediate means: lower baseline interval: 18.5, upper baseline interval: 17.4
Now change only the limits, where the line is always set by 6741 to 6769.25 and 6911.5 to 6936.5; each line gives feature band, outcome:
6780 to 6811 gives 0.4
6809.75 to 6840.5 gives -0.4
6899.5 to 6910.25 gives -0.4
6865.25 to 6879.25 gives -0.3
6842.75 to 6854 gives -0.2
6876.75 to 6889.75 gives -0.2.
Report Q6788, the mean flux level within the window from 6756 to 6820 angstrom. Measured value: 17.6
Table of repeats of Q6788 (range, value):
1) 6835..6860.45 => 17.5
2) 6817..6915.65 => 17.5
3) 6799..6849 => 17.6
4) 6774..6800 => 17.4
